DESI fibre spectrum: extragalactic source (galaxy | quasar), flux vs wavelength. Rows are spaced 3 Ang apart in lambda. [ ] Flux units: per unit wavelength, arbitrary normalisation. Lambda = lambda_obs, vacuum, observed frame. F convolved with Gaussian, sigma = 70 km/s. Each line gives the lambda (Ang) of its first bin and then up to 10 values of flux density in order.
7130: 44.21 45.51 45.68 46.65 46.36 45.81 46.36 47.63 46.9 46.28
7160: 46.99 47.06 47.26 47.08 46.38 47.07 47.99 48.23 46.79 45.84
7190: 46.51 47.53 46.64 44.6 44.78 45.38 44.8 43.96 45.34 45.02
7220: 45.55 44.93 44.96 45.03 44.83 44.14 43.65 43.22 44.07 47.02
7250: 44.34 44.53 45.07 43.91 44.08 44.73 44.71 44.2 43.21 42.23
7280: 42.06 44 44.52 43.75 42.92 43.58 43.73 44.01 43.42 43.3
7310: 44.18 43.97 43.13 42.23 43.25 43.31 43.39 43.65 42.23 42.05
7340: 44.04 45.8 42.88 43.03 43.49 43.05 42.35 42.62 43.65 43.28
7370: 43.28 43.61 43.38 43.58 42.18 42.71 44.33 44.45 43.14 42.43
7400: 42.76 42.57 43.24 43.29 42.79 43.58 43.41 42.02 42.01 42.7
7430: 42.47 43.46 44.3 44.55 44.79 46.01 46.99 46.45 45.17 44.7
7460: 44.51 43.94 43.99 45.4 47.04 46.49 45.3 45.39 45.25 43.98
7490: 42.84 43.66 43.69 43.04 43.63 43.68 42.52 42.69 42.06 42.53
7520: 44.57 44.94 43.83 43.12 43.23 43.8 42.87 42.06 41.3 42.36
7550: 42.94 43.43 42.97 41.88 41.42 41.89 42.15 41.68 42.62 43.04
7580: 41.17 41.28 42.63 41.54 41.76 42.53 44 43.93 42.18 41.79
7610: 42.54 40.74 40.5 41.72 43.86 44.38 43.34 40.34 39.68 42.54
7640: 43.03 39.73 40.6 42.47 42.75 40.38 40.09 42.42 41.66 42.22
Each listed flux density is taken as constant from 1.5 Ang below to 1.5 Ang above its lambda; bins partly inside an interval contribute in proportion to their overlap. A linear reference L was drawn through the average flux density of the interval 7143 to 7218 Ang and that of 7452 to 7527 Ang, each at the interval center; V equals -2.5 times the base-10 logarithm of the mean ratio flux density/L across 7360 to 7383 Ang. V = 0.044 mag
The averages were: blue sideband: 46.3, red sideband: 44.2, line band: 43.2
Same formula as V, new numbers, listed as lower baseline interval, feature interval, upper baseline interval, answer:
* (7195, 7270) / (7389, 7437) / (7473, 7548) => 0.02 mag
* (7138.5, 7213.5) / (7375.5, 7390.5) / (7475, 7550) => 0.03 mag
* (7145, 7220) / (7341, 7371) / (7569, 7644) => 0.03 mag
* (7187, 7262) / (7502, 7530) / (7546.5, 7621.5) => -0.02 mag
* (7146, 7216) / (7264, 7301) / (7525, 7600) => 0.04 mag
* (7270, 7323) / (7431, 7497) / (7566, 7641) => -0.05 mag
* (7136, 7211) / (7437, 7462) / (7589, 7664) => -0.04 mag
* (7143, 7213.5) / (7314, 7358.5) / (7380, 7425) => 0.02 mag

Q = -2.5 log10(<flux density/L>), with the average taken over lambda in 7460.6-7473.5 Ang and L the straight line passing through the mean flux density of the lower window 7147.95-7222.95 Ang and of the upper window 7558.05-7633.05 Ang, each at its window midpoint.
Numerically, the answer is -0.04 mag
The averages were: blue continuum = 46.3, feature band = 45.1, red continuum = 42.2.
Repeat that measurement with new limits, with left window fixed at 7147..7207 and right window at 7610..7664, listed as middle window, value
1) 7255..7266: 0.03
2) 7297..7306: 0.04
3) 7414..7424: 0.03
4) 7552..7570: 0.01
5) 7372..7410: 0.03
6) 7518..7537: -0.02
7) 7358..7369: 0.04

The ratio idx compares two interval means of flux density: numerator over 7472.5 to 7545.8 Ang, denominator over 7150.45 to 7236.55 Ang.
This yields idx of 0.9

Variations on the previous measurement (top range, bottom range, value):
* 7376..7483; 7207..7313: 1.00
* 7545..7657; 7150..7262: 0.92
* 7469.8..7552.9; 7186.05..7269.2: 0.97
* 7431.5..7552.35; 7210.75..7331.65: 1.00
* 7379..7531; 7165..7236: 0.96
